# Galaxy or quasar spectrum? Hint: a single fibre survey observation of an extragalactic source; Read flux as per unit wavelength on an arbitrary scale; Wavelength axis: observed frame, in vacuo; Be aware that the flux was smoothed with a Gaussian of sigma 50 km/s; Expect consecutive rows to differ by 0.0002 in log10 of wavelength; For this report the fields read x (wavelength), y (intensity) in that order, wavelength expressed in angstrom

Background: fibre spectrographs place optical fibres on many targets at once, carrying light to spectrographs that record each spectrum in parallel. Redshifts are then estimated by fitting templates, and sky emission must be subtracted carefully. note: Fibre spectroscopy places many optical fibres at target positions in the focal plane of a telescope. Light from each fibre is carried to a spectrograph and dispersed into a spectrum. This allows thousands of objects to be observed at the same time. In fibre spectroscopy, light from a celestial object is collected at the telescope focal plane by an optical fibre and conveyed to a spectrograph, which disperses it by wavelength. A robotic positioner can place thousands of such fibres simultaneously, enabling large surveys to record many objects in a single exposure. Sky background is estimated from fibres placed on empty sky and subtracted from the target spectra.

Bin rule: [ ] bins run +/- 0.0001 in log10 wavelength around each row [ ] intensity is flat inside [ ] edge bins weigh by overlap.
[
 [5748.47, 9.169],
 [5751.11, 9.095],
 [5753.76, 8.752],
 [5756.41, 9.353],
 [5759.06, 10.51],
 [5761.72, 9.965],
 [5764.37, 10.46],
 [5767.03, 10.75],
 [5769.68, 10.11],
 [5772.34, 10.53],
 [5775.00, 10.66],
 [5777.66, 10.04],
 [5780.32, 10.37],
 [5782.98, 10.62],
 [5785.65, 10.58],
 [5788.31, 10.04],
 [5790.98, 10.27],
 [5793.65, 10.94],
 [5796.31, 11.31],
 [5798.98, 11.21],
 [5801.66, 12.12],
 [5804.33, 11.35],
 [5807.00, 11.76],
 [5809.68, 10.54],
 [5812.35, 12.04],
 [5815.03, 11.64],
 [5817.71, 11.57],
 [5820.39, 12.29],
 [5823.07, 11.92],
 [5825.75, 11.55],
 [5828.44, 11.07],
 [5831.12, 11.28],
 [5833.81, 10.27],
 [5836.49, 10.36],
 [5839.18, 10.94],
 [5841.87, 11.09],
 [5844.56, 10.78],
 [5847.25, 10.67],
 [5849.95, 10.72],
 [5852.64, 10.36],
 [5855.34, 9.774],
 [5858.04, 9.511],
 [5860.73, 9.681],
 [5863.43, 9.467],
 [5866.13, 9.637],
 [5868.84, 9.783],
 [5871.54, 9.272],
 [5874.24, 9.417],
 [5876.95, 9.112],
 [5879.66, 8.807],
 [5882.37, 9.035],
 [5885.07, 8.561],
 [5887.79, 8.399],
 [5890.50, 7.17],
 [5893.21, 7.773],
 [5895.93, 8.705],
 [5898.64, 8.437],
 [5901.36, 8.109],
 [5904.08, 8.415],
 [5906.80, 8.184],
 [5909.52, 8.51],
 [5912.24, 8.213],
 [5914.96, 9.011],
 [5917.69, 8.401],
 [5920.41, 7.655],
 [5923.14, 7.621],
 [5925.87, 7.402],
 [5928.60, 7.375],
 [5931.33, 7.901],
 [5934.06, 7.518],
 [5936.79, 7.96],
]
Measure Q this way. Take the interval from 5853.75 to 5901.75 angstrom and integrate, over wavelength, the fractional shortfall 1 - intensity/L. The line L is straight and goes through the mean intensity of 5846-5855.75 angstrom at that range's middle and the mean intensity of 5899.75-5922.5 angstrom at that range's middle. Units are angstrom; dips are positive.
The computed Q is 2.7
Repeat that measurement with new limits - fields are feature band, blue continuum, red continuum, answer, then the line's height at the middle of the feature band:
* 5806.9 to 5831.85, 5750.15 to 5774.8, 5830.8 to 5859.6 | -3.0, 10.3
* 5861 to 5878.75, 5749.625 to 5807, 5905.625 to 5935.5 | -1.2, 8.86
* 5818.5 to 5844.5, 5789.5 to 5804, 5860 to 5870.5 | -2.0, 10.4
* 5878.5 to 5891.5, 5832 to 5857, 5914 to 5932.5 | 1.1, 9.18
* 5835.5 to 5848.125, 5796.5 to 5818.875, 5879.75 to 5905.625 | -0.7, 10.2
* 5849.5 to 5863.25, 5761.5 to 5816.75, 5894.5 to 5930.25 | -0.8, 9.38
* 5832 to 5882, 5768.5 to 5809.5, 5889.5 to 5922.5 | -3.6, 9.29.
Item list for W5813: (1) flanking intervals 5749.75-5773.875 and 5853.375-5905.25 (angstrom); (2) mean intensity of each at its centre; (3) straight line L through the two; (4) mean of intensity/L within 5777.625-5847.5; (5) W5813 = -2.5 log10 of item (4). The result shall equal -0.17 mag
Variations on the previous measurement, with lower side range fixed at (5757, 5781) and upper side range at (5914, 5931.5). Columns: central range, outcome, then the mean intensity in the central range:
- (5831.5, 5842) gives -0.15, 10.7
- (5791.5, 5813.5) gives -0.16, 11.4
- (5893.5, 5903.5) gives -0.01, 8.34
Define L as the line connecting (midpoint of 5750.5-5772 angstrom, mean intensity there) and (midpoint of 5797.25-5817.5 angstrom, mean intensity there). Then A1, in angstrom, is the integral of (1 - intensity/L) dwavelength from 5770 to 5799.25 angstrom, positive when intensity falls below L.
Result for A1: 0.5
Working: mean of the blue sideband 9.93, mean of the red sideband 11.5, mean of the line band 10.6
